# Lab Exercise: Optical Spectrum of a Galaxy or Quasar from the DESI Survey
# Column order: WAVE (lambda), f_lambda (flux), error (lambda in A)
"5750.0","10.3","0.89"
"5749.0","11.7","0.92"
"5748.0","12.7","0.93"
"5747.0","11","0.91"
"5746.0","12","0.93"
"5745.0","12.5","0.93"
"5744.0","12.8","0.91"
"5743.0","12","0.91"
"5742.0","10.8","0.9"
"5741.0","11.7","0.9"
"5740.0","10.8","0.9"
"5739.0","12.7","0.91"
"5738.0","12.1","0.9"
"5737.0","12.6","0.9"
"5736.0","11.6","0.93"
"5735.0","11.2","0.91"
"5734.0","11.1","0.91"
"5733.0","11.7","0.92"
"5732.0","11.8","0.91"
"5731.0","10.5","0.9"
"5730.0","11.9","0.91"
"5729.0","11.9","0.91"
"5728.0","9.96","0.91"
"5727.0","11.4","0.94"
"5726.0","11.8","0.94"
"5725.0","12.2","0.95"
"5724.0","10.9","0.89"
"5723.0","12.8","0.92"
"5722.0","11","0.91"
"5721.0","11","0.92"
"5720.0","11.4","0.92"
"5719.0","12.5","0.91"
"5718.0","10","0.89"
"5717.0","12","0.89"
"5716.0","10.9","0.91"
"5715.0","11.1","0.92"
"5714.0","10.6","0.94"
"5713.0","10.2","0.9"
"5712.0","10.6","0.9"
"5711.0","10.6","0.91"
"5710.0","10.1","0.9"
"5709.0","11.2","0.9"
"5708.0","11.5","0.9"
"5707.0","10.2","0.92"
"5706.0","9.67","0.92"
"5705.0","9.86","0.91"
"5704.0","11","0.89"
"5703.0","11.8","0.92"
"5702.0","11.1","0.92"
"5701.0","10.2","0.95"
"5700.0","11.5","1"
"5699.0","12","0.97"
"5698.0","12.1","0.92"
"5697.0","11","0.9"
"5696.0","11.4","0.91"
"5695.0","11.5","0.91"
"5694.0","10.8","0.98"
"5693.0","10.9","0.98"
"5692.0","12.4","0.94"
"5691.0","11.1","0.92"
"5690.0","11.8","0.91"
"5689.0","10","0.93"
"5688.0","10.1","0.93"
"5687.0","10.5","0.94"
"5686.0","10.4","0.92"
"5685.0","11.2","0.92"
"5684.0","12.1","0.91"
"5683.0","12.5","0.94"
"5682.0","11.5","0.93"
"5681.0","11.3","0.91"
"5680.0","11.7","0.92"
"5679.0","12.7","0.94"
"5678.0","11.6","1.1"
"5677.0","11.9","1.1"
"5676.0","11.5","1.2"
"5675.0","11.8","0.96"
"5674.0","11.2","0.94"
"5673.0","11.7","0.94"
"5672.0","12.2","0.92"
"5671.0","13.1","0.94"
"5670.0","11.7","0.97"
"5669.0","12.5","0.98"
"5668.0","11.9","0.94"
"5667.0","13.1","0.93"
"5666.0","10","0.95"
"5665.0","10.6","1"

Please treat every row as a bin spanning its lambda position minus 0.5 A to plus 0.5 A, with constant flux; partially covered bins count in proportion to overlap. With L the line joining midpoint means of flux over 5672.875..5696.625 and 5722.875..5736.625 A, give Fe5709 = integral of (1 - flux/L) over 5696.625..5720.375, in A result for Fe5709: 1.0 A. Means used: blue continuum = 11.4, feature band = 11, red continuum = 11.5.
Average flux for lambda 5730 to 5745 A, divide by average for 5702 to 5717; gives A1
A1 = 1.09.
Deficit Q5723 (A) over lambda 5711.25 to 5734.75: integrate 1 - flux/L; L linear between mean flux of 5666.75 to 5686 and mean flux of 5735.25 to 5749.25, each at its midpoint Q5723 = 1.3 A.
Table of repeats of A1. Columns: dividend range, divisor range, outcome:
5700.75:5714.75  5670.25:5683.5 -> 0.89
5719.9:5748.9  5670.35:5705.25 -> 1.02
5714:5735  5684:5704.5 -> 1.02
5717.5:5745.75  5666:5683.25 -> 0.97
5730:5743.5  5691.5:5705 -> 1.03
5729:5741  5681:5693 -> 1.04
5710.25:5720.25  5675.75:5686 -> 0.93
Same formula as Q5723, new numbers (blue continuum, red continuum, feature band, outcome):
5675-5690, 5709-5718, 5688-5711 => 0.03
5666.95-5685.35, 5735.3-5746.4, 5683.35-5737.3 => 3.54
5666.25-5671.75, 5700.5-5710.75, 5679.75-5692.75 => 0.32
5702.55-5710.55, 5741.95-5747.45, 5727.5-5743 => 0.16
